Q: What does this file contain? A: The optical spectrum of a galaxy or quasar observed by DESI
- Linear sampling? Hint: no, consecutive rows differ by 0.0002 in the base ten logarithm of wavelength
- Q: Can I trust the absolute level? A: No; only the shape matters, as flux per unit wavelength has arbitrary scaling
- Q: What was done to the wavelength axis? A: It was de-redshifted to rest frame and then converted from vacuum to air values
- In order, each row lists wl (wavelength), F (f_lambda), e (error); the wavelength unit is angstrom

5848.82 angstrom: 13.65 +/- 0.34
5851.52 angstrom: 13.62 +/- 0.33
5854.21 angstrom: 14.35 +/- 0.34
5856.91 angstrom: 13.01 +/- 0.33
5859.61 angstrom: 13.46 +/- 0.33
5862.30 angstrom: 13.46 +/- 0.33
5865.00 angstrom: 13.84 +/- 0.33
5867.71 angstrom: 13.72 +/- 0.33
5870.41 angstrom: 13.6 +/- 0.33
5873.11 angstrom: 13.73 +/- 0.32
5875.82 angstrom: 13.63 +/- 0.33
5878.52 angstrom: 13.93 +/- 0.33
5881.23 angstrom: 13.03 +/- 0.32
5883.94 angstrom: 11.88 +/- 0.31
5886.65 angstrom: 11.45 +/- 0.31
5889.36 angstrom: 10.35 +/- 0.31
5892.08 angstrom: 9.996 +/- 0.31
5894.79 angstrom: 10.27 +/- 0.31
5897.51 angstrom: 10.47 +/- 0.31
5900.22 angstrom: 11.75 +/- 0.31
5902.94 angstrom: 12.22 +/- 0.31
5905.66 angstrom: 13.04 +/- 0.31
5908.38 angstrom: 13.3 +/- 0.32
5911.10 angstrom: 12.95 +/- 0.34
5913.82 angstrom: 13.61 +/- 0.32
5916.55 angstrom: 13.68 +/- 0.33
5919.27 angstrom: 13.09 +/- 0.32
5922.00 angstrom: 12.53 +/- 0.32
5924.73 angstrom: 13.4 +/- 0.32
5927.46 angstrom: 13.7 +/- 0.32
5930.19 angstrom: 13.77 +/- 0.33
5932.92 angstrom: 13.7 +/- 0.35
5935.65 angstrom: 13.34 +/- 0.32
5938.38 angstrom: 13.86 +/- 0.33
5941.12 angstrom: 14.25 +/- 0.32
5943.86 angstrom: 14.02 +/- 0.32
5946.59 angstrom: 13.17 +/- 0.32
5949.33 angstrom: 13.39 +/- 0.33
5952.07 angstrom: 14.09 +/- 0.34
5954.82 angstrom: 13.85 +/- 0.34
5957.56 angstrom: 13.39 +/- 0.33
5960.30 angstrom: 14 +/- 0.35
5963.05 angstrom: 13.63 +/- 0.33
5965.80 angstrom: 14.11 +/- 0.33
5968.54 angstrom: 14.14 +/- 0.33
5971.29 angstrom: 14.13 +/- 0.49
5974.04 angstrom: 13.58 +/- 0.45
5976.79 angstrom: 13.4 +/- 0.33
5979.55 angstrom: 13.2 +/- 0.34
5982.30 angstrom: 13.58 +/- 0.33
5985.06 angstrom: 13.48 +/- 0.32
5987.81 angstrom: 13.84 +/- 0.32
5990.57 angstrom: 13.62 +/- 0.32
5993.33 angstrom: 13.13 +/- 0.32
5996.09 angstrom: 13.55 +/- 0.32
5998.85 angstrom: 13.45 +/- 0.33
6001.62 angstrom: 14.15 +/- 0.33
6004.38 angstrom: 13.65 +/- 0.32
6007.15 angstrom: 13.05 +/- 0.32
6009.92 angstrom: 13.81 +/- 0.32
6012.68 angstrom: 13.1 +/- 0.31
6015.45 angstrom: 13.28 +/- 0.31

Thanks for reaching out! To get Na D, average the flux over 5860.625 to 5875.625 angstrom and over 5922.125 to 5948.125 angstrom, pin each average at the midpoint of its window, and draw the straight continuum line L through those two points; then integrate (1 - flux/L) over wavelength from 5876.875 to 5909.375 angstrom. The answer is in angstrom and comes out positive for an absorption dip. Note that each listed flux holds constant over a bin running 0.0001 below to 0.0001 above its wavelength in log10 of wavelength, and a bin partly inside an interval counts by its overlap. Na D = 4.40 angstrom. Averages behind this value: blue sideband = 13.7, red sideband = 13.6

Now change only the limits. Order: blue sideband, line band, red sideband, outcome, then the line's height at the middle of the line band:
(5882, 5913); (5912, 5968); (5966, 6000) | -4.4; 12.6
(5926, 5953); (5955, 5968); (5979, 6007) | -0.1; 13.7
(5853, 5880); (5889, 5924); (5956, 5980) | 3.9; 13.7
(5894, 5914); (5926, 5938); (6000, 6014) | -1.0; 12.5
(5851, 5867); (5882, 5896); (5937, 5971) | 2.9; 13.7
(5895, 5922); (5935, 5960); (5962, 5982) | -0.8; 13.3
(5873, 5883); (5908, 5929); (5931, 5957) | 0.5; 13.6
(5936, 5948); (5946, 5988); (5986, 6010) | 0.0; 13.7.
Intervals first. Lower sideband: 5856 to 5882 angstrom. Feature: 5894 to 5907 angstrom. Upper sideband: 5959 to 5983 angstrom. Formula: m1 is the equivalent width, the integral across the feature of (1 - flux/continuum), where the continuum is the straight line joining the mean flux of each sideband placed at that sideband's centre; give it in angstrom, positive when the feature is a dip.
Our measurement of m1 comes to 1.93 angstrom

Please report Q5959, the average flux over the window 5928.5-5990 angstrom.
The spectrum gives 13.7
